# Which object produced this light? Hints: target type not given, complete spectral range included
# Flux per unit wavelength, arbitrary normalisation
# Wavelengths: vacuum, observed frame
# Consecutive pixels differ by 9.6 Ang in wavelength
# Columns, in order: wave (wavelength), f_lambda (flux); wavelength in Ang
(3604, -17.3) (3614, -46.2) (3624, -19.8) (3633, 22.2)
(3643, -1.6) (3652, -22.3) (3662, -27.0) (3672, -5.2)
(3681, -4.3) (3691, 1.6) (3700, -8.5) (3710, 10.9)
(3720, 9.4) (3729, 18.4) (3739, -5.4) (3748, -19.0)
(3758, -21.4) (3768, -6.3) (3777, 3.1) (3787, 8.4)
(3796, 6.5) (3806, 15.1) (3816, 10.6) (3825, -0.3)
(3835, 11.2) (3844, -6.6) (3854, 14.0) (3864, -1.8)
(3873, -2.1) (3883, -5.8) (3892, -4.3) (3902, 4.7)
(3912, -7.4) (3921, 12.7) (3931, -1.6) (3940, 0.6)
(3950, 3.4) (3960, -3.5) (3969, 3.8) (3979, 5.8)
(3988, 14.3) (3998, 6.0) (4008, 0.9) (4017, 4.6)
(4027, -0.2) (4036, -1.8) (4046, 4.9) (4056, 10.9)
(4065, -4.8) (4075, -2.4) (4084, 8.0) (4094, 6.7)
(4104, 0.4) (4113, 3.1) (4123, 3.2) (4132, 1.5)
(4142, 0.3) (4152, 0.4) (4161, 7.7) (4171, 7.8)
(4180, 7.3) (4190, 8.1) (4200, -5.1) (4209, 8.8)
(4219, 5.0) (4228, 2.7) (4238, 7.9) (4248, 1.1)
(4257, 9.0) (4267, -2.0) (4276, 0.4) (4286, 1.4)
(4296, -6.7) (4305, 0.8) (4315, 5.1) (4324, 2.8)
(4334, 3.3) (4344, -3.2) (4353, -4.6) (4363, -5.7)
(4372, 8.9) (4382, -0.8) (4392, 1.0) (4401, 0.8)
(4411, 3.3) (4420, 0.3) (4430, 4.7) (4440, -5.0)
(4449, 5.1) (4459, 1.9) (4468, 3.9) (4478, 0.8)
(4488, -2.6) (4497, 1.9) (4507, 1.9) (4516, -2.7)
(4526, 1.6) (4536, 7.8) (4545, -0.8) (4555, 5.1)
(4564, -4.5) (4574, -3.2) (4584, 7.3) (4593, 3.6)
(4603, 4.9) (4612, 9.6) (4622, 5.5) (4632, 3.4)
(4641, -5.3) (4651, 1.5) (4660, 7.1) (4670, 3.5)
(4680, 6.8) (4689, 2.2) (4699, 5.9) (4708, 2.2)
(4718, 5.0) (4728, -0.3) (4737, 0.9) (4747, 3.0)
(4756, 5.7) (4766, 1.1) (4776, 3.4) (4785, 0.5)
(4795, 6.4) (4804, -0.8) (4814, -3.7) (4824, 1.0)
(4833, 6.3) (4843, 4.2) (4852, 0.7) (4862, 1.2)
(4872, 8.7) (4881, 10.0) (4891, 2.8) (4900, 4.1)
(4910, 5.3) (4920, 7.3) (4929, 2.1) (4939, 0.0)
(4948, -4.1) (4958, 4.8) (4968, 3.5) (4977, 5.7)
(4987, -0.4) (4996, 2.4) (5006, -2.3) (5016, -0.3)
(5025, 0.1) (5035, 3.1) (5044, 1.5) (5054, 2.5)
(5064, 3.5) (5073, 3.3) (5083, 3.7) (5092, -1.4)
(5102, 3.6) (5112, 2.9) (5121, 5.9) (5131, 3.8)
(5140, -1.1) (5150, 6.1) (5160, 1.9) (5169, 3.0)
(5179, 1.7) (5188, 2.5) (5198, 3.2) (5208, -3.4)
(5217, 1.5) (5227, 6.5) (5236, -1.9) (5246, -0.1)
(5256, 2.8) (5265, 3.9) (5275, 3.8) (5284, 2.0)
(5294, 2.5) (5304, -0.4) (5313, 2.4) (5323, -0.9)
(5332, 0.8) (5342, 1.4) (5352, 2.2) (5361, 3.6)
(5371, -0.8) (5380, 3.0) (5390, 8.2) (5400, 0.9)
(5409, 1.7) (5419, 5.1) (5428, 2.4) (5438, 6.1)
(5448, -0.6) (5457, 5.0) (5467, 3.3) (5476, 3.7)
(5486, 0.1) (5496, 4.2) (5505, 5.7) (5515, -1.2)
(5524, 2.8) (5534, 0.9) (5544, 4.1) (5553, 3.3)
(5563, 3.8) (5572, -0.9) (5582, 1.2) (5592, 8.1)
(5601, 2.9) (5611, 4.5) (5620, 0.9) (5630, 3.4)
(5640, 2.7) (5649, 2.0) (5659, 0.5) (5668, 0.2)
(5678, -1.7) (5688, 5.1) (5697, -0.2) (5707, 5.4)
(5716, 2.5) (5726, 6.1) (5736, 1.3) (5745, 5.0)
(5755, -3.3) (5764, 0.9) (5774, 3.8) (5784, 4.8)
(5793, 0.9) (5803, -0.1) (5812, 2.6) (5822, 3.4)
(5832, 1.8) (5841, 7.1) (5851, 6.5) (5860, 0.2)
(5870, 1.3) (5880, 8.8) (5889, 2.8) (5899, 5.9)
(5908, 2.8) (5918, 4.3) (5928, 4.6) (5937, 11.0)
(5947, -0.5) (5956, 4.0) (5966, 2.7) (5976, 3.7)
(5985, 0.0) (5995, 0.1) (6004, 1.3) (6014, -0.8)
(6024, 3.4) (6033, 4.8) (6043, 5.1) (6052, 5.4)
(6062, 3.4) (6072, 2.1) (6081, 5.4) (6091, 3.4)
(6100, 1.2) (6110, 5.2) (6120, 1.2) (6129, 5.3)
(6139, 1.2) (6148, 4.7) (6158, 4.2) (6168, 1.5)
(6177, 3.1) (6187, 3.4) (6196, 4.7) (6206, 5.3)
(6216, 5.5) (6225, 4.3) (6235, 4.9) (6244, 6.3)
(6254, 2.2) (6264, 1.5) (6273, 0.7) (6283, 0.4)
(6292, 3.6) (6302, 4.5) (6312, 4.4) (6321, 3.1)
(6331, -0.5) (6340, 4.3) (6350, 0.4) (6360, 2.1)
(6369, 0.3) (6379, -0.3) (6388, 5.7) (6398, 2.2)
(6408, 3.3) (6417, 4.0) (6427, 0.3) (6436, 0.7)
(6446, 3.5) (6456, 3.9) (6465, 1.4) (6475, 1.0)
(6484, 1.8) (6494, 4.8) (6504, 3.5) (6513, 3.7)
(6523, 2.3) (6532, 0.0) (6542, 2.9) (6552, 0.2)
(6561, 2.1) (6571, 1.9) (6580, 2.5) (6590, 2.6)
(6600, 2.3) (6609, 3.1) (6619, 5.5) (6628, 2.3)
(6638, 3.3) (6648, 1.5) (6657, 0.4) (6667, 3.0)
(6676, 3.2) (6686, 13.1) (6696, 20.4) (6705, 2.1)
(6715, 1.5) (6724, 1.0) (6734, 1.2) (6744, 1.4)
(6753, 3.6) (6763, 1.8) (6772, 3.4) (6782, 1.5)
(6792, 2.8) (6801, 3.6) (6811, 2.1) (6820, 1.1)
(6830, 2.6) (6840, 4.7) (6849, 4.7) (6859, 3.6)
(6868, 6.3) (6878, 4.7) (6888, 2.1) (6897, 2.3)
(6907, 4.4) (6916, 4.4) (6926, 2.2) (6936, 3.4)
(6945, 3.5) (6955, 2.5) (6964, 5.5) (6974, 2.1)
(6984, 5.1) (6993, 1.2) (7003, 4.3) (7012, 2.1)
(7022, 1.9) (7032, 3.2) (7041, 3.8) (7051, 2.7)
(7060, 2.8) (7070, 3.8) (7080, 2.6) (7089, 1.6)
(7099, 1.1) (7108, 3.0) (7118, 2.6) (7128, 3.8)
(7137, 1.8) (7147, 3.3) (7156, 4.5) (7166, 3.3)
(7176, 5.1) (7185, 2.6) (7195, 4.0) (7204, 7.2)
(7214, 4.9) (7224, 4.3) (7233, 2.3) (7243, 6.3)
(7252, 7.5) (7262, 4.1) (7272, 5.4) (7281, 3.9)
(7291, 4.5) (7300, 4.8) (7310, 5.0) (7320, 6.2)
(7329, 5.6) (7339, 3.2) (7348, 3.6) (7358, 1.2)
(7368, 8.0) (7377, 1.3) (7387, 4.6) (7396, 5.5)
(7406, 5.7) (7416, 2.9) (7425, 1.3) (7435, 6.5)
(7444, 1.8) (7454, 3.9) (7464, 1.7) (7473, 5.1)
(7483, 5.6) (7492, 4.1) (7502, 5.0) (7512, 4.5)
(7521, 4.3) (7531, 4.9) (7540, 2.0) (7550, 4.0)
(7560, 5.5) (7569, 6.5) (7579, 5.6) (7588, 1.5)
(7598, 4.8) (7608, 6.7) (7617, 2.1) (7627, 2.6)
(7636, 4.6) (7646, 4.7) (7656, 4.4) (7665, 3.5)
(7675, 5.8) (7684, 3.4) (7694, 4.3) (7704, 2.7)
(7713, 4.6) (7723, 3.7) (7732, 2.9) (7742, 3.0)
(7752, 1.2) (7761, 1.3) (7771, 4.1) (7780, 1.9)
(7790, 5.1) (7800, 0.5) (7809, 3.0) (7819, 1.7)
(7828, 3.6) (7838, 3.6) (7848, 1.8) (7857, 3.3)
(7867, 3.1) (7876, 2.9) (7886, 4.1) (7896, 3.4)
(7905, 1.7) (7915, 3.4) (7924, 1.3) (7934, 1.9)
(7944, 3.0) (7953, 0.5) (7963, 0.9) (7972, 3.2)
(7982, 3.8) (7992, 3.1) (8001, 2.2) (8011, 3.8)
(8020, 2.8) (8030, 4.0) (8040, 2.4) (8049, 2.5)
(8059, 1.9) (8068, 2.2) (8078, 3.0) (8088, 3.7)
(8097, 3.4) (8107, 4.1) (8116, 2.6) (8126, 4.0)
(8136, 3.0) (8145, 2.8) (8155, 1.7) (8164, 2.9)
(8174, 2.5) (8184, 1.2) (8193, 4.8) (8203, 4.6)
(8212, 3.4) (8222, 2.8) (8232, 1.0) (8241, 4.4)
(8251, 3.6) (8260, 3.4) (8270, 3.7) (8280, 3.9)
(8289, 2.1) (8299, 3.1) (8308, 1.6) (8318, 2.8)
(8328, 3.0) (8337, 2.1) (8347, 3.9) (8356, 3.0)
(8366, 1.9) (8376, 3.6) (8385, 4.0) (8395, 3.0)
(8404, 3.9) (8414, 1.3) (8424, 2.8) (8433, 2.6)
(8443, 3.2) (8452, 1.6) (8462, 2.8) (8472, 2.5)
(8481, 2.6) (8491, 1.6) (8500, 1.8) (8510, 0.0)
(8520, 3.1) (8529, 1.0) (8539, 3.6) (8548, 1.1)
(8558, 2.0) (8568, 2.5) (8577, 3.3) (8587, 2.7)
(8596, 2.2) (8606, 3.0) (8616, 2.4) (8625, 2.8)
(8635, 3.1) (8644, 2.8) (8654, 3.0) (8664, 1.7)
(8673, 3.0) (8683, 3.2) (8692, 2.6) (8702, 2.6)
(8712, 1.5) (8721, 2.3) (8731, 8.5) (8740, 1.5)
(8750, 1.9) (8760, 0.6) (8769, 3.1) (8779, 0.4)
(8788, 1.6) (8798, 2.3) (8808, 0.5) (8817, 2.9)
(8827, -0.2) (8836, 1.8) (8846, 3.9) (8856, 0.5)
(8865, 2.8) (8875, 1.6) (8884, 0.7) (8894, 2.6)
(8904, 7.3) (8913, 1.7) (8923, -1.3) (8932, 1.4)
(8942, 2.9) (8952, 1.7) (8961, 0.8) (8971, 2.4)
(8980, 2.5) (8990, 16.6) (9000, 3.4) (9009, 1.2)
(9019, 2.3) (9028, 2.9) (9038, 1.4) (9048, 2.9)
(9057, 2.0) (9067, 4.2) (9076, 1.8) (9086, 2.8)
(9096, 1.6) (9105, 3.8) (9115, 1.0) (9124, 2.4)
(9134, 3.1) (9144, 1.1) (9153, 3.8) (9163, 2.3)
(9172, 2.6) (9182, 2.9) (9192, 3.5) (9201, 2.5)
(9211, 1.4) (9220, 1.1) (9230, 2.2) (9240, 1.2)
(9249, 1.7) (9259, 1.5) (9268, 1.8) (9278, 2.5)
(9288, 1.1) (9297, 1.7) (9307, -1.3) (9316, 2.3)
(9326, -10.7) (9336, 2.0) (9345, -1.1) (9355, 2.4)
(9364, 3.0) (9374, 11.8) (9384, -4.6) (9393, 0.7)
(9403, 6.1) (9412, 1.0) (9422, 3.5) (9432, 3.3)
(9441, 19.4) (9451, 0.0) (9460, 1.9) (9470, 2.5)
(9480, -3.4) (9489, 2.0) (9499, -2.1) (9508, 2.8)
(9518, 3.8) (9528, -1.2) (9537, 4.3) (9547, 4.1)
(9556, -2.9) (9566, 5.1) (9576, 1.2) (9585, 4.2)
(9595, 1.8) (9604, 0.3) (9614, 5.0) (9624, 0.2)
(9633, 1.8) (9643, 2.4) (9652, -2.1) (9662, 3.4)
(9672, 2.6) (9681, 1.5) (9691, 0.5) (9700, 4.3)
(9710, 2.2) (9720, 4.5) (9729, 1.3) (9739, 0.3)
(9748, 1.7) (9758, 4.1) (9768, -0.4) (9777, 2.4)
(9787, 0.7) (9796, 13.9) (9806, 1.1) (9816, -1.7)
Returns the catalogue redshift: 0.795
